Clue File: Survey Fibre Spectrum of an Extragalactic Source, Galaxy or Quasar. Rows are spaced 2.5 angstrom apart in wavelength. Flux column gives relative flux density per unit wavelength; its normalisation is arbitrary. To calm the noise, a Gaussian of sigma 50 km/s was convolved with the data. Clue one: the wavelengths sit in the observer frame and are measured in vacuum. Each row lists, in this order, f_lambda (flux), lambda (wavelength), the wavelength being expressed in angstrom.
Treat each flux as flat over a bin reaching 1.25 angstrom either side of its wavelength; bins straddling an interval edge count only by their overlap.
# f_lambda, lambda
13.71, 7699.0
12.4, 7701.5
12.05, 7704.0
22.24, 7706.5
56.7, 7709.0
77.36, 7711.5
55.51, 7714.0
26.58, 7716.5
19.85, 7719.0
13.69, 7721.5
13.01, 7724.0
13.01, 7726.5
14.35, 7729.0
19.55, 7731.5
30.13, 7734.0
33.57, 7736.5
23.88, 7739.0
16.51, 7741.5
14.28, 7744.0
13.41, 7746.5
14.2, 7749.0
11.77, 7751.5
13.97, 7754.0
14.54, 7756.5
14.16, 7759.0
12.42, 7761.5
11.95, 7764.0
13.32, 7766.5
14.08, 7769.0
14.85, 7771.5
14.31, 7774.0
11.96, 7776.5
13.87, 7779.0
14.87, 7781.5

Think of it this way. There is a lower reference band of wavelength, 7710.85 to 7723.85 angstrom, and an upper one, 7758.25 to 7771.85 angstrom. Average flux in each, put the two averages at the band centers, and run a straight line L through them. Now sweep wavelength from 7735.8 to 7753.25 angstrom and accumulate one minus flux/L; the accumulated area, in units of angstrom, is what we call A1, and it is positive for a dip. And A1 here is 4.1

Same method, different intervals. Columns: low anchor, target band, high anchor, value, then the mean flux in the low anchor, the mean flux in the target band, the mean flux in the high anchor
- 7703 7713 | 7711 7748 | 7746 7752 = 3.99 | 43.2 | 24.5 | 13.3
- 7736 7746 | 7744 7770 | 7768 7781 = 5.77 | 20.5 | 13.4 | 13.9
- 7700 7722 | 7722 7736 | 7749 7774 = 3.84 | 33.4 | 18.6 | 13.5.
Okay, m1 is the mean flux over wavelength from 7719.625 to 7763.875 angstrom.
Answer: 16.8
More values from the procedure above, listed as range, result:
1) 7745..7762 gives 13.6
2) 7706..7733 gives 30.4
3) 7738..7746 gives 17.6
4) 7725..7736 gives 20.1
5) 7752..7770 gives 13.4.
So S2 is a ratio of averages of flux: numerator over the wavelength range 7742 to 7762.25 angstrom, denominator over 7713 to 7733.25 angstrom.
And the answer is 0.63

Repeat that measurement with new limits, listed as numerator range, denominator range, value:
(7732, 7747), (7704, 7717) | 0.49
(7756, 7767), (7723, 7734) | 0.79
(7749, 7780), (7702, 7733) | 0.48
